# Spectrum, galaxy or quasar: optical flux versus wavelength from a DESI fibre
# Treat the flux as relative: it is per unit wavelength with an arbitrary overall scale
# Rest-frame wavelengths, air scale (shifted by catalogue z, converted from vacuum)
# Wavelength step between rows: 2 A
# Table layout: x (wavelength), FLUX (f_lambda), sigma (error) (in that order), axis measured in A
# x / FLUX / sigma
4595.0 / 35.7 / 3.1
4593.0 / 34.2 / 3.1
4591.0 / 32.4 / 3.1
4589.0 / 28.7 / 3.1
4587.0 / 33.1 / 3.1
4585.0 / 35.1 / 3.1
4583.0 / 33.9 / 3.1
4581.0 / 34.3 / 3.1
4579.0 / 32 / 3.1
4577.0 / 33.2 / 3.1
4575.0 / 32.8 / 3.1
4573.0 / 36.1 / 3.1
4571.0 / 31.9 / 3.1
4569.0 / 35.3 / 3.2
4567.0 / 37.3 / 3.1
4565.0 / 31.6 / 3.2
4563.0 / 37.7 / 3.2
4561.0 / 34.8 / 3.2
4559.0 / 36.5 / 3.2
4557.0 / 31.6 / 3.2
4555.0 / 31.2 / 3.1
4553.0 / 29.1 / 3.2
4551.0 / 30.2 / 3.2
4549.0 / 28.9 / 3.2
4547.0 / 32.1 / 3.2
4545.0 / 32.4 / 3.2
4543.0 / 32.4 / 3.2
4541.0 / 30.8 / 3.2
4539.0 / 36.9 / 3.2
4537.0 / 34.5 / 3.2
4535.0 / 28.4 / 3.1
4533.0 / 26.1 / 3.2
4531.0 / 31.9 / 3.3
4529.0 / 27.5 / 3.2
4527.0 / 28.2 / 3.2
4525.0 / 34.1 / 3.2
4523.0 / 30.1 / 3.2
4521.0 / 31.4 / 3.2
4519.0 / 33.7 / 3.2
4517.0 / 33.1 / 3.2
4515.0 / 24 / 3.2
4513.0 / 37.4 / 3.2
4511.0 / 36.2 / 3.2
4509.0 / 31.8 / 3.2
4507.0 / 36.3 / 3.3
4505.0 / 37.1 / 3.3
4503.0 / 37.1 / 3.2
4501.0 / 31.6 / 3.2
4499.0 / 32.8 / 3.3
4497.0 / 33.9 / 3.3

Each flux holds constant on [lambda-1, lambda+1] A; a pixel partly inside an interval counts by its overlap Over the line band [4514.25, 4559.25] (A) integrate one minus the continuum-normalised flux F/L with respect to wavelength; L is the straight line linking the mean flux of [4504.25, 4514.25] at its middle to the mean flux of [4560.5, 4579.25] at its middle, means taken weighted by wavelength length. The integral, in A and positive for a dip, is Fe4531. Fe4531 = 5.0 A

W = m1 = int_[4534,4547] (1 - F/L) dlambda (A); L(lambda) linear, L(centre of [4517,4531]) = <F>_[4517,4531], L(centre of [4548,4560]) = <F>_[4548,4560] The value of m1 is -0.6 A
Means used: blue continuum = 31.1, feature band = 32.5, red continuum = 31.2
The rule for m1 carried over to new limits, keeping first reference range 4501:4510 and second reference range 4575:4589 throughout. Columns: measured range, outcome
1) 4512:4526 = 1.1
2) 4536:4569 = 0.8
